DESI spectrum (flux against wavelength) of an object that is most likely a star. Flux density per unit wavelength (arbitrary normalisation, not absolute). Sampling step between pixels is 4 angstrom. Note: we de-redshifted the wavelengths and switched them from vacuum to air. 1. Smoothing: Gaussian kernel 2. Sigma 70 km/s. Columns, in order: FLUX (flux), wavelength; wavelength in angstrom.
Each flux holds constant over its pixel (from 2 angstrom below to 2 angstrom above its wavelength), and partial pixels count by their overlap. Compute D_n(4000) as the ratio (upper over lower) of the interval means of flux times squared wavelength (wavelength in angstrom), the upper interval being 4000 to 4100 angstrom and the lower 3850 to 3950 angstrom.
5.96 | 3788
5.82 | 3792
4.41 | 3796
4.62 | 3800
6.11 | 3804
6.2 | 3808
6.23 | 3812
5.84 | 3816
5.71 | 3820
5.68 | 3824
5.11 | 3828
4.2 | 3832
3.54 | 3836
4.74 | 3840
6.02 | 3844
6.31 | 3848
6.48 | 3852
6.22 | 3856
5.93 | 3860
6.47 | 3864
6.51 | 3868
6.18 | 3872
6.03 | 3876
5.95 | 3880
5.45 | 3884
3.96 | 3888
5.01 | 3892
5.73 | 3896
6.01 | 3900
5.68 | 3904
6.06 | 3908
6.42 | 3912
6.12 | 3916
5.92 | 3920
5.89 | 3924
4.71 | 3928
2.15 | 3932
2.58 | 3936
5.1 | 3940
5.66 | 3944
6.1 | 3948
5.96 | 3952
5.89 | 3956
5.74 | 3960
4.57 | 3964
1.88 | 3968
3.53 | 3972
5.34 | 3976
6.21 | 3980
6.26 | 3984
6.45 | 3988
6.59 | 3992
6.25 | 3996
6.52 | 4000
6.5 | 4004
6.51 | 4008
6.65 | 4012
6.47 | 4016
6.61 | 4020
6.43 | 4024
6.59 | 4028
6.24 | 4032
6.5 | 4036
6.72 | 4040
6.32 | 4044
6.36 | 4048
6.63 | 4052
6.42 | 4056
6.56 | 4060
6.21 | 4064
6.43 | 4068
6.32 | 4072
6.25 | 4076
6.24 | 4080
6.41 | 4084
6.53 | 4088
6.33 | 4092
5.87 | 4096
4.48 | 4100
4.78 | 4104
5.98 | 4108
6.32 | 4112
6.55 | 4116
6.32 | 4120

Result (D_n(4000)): 1.25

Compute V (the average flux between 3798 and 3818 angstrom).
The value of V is 5.8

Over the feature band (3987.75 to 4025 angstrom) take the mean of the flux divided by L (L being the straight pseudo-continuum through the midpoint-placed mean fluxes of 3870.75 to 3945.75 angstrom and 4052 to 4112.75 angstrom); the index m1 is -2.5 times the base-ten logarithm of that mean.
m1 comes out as -0.14 mag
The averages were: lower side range 5.29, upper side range 6.09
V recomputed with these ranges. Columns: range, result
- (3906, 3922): 6.13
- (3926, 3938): 3.15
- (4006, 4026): 6.53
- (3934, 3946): 4.45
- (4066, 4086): 6.33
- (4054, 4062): 6.49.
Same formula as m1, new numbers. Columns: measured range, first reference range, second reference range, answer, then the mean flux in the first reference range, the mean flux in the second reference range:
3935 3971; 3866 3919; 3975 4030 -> 0.25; 5.78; 6.4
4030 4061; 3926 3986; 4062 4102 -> -0.13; 4.78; 6.11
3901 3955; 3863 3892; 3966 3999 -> 0.05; 5.72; 5.35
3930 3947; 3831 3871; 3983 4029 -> 0.47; 5.69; 6.49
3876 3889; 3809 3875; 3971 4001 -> 0.08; 5.71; 5.95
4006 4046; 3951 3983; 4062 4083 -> -0.15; 4.9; 6.3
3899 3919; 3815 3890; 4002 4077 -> -0.04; 5.59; 6.46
